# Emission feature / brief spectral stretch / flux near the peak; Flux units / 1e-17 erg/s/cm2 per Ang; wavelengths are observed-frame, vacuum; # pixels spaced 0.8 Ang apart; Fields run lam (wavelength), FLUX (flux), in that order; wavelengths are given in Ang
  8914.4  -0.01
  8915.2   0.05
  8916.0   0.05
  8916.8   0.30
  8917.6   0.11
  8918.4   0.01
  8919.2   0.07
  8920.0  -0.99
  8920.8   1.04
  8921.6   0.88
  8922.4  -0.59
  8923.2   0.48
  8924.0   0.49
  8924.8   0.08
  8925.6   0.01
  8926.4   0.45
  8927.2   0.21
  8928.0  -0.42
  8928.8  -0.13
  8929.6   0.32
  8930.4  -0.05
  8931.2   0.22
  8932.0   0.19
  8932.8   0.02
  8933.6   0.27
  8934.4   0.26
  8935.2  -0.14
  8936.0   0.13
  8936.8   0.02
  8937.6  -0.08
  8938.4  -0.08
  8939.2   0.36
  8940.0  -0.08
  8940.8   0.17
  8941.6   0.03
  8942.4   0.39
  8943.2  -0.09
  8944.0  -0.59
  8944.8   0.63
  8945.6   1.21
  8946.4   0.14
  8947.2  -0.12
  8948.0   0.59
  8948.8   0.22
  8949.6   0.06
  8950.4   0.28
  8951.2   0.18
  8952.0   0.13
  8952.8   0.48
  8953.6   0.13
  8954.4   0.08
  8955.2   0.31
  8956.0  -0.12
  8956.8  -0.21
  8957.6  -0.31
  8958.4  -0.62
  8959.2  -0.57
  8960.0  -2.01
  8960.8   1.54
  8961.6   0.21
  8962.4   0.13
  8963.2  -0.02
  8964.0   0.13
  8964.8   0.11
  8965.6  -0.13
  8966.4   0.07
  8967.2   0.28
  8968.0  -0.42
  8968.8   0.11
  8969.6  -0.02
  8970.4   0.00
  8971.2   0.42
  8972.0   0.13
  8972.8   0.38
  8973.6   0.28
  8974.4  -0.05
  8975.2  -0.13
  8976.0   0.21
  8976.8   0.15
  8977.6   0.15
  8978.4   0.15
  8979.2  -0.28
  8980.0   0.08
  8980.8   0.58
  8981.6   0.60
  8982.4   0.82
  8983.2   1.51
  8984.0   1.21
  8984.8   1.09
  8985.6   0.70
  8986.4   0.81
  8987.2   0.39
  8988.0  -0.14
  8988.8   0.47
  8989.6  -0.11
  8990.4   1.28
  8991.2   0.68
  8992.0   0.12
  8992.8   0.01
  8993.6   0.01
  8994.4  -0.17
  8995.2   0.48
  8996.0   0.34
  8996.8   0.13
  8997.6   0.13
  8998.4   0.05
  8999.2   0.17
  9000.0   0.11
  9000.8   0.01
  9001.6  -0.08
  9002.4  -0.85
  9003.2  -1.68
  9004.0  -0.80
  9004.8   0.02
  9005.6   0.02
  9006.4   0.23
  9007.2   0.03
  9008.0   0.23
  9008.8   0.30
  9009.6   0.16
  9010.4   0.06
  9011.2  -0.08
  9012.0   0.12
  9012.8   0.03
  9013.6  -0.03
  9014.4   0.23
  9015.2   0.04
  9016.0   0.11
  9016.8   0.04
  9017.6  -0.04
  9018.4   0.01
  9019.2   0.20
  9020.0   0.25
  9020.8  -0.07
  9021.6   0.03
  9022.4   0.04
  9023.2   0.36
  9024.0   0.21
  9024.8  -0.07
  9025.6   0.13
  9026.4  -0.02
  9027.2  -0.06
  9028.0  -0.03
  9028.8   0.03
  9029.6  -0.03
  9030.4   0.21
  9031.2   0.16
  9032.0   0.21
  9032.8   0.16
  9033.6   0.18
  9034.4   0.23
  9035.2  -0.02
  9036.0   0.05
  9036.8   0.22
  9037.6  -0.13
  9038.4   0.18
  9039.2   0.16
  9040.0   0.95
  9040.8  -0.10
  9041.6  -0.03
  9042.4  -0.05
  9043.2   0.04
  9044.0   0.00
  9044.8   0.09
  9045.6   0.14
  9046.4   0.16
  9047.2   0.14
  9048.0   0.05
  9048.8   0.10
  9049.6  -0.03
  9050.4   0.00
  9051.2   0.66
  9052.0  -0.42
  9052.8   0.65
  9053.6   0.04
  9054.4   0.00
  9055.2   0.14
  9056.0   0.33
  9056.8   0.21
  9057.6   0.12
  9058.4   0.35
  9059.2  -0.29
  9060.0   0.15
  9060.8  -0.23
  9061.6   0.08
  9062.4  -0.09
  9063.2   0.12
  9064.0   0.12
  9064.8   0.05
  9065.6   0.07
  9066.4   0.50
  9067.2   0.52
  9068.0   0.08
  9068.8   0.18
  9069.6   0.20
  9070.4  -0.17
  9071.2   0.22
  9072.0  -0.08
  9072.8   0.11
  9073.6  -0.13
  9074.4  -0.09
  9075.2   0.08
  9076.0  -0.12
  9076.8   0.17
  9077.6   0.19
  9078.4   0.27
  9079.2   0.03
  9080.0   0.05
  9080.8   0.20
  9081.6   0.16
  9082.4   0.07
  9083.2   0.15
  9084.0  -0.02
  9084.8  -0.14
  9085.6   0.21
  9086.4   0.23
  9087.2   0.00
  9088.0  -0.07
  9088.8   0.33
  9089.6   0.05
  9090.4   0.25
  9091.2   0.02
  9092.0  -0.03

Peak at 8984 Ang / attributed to [O III] 5007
